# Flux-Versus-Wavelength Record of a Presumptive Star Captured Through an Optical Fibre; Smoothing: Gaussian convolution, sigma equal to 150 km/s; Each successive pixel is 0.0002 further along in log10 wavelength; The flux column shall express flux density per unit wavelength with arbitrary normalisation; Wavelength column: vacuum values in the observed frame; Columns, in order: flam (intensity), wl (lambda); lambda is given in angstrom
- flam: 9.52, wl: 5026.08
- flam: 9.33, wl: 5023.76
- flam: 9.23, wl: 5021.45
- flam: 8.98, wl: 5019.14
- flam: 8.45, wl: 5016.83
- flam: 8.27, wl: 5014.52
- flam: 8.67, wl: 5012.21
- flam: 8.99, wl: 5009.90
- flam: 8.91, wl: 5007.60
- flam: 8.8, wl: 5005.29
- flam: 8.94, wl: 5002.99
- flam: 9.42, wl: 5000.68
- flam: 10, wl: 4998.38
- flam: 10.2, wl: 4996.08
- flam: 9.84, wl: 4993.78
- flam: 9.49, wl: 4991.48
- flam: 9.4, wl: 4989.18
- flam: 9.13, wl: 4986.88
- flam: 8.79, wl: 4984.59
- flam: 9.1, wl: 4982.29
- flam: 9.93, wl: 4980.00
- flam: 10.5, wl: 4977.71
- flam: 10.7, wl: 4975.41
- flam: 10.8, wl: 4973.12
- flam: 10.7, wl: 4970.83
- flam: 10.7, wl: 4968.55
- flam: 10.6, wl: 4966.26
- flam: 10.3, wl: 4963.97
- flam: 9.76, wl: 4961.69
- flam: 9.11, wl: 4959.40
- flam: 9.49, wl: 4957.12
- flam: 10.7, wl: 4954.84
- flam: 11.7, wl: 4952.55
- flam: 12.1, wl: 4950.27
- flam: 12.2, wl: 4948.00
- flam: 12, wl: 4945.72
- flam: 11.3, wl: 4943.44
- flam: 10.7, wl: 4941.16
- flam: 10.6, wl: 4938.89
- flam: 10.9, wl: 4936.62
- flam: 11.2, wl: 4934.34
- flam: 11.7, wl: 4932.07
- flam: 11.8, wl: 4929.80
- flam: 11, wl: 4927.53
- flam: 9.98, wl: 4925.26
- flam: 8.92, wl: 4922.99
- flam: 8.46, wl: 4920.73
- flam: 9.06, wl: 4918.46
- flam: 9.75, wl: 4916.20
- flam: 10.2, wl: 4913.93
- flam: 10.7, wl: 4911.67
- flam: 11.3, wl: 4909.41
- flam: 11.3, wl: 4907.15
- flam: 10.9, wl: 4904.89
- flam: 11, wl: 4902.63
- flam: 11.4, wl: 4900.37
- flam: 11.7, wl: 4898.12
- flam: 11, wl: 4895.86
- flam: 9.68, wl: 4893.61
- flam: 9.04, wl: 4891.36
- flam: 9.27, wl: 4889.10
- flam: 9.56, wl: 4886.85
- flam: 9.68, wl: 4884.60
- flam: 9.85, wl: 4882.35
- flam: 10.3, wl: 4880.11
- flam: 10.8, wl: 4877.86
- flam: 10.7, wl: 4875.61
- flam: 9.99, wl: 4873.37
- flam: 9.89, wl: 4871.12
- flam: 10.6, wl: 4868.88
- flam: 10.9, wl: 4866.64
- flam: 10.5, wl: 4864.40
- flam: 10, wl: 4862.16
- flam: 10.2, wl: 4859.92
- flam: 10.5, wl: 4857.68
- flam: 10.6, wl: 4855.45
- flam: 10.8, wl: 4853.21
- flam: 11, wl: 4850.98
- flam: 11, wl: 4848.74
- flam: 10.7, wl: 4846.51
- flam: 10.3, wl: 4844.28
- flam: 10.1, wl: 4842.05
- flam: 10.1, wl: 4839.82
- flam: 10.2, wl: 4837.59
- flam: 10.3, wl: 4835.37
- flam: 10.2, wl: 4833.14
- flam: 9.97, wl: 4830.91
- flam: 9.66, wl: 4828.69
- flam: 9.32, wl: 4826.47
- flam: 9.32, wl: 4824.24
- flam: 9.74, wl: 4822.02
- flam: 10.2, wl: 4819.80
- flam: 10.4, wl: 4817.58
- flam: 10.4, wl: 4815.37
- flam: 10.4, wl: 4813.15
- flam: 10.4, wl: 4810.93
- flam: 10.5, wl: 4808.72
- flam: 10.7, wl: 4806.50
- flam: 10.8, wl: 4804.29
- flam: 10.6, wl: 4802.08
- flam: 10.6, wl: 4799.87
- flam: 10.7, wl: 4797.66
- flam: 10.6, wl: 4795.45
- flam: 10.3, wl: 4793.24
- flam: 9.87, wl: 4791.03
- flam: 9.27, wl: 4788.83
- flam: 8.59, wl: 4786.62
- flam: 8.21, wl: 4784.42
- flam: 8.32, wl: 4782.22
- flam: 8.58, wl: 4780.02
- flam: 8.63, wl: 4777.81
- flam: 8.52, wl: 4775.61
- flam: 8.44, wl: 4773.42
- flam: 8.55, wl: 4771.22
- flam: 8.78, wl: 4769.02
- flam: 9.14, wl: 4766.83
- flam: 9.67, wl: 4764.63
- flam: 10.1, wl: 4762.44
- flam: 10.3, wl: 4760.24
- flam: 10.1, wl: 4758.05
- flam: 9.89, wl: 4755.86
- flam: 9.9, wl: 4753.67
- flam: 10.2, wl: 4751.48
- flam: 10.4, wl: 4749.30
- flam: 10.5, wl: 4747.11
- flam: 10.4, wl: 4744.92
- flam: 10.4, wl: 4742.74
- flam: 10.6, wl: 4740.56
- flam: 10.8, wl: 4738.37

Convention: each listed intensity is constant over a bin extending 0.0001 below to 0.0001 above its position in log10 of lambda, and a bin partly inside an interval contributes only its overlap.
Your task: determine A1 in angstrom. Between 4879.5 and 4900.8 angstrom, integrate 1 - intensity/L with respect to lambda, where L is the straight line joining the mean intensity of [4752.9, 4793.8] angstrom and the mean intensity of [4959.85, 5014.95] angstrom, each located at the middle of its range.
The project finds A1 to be -1.5 angstrom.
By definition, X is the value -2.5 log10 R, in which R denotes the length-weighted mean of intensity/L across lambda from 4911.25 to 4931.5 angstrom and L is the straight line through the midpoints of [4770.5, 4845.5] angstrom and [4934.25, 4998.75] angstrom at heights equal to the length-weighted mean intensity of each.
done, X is 0.02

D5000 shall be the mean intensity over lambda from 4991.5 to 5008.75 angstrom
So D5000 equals 9.45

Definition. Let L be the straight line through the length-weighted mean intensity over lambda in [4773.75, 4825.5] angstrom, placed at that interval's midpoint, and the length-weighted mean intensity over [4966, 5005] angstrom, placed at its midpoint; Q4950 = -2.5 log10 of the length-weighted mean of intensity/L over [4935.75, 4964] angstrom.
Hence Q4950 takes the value -0.11 mag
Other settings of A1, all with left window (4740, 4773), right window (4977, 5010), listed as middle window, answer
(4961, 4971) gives -0.98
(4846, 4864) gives -1.66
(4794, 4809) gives -1.29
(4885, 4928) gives -2.70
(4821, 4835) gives 0.02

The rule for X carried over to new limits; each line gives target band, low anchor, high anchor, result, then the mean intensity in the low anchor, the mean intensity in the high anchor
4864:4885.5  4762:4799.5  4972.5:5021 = -0.116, 9.2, 9.38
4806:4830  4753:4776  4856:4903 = -0.027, 9.42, 10.3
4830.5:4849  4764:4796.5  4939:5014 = -0.106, 9.02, 10.1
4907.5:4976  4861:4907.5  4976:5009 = -0.078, 10.4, 9.48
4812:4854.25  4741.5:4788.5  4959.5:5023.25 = -0.084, 9.41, 9.57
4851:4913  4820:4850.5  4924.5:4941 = 0.008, 10.1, 11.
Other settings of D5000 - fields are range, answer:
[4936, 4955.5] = 11.4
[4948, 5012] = 9.95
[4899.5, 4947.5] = 10.7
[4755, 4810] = 9.59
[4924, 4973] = 10.9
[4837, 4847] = 10.3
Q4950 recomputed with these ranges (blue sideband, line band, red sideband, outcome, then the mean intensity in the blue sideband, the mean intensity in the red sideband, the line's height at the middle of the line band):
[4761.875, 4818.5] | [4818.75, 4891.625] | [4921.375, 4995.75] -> -0.02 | 9.65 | 10.5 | 9.96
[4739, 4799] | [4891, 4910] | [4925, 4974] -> -0.03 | 9.6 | 10.9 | 10.5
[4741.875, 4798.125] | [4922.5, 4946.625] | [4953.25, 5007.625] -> -0.12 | 9.53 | 9.84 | 9.77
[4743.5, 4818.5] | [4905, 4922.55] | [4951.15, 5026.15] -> -0.04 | 9.79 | 9.66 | 9.7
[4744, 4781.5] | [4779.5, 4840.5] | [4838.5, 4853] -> 0.02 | 9.52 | 10.5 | 10.1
